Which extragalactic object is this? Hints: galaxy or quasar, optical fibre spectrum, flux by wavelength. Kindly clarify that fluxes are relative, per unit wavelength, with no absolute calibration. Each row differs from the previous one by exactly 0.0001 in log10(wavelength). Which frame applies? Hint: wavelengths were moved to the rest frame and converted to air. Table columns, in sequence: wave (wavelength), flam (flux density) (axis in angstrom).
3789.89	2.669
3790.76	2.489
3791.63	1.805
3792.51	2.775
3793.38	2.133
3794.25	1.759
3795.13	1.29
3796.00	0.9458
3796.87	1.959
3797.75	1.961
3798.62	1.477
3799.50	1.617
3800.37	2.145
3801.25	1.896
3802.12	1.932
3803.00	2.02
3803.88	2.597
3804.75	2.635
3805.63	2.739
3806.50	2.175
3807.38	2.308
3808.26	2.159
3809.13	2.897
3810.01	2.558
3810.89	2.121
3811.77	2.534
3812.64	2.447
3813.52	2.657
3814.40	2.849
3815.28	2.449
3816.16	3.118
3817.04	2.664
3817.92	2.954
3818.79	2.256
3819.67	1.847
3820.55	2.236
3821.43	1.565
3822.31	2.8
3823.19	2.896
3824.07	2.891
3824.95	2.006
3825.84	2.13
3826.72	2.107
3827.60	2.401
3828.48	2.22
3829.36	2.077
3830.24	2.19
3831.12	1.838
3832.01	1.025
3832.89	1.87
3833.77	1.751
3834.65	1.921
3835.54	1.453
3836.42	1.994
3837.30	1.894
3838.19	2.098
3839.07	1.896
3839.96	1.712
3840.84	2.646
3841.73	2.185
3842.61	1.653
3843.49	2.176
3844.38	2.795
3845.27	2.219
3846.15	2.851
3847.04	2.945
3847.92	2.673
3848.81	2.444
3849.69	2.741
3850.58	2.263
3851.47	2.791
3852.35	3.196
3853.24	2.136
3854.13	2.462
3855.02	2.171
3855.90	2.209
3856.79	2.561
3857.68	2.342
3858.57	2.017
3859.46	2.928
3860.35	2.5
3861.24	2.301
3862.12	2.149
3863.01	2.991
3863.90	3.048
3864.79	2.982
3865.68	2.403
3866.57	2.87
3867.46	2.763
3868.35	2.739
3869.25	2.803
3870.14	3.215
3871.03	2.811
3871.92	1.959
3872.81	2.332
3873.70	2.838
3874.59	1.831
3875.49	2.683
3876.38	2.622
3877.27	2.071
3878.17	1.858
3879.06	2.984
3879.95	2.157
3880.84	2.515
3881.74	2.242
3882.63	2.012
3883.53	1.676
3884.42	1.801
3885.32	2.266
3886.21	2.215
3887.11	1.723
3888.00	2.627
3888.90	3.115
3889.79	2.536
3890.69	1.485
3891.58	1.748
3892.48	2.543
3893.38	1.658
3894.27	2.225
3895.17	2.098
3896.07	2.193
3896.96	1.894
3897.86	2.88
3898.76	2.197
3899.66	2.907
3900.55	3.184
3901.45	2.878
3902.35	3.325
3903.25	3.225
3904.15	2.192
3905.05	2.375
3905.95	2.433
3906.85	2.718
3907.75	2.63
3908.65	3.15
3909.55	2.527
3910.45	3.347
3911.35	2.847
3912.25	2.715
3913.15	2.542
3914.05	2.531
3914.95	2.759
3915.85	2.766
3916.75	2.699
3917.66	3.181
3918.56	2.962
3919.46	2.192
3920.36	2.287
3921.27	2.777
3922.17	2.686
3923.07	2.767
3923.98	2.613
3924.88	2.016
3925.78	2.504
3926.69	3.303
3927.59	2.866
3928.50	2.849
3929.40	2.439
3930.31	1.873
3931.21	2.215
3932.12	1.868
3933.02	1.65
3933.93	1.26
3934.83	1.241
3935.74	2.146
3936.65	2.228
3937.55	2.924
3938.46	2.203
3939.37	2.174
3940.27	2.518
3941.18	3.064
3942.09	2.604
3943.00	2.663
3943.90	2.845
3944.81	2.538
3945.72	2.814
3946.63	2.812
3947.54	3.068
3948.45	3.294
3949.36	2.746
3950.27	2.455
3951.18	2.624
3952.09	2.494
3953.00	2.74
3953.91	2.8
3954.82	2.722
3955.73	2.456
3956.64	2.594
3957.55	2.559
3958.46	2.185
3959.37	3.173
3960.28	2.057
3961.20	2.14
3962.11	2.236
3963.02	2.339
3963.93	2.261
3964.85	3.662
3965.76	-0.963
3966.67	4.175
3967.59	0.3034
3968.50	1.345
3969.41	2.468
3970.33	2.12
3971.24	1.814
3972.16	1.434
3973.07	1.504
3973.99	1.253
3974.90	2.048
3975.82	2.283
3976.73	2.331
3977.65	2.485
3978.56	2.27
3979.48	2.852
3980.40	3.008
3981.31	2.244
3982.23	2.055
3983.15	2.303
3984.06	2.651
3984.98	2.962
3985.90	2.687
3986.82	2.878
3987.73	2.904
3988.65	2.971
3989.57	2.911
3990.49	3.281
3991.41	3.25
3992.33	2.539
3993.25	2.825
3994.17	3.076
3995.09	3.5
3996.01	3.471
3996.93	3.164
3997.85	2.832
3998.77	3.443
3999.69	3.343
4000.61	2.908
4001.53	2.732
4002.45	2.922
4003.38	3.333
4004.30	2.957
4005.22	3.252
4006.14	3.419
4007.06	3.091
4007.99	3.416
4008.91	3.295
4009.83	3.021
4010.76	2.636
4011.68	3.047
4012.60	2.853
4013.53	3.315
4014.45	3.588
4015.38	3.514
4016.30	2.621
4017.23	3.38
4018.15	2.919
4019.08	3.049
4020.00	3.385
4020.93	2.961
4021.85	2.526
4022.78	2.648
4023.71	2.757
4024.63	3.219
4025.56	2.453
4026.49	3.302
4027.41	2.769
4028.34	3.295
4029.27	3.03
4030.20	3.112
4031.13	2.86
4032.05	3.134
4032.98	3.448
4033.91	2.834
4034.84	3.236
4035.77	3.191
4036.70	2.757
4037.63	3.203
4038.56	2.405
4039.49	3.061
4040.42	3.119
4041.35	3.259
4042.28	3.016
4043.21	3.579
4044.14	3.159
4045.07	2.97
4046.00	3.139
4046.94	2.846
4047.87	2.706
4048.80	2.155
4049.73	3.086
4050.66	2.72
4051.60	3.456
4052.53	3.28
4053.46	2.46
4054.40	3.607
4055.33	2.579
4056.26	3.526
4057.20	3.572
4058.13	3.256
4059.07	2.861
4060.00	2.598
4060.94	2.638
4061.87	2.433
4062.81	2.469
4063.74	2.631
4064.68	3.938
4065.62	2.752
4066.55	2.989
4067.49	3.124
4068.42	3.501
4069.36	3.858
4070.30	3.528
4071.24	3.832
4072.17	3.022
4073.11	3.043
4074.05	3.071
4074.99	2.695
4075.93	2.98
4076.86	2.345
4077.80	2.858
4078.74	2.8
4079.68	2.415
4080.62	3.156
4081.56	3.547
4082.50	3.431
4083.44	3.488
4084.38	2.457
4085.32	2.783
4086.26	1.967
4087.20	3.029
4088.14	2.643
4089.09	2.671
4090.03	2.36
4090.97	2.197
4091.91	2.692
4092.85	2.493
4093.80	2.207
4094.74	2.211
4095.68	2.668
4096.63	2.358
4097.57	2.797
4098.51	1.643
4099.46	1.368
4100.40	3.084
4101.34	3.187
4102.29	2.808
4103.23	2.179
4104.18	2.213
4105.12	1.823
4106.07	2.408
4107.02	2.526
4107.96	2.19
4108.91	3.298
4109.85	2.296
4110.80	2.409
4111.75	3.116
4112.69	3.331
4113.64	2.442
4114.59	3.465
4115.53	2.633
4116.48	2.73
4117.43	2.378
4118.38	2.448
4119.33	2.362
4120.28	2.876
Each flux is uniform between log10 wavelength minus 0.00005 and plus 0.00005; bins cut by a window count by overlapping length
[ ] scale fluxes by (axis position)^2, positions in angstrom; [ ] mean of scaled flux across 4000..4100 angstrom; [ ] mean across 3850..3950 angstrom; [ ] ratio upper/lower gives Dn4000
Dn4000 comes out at 1.27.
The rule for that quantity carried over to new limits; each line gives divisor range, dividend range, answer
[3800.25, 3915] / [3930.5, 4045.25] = 1.21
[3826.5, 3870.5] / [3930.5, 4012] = 1.16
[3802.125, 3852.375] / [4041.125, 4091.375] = 1.45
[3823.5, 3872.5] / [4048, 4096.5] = 1.38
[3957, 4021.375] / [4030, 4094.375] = 1.14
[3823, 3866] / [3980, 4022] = 1.42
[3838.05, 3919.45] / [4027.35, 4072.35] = 1.34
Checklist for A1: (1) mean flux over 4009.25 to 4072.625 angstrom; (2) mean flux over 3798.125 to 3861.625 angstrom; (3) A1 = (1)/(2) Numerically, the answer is 1.33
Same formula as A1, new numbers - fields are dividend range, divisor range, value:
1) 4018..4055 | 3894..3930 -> 1.13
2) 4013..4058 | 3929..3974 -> 1.33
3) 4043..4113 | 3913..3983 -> 1.18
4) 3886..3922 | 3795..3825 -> 1.12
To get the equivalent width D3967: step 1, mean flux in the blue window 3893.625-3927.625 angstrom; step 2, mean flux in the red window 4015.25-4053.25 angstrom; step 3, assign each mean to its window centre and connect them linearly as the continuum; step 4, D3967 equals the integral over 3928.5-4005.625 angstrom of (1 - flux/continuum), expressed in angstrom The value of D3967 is 8.5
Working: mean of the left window 2.66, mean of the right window 3.01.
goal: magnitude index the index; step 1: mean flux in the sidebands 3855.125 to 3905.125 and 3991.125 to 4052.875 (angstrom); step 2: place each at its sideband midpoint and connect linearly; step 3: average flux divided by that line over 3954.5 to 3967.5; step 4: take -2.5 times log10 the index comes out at 0.19 mag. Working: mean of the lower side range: 2.44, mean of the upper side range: 3.06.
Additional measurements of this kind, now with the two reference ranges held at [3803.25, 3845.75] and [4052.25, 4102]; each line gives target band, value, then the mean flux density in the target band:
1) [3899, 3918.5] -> -0.143 mag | 2.8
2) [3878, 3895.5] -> 0.107 mag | 2.18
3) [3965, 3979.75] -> 0.353 mag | 1.88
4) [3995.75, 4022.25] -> -0.160 mag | 3.12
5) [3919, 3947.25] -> 0.041 mag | 2.42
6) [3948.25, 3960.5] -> -0.030 mag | 2.63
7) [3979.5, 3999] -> -0.098 mag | 2.9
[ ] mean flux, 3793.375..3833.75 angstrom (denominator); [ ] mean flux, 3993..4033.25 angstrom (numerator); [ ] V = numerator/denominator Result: 1.4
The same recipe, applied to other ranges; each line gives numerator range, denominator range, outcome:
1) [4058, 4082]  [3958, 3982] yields 1.42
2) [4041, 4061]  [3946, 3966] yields 1.20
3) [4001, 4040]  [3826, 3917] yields 1.27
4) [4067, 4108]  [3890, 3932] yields 1.06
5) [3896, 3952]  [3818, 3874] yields 1.10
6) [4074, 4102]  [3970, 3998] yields 1.03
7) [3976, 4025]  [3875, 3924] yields 1.19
